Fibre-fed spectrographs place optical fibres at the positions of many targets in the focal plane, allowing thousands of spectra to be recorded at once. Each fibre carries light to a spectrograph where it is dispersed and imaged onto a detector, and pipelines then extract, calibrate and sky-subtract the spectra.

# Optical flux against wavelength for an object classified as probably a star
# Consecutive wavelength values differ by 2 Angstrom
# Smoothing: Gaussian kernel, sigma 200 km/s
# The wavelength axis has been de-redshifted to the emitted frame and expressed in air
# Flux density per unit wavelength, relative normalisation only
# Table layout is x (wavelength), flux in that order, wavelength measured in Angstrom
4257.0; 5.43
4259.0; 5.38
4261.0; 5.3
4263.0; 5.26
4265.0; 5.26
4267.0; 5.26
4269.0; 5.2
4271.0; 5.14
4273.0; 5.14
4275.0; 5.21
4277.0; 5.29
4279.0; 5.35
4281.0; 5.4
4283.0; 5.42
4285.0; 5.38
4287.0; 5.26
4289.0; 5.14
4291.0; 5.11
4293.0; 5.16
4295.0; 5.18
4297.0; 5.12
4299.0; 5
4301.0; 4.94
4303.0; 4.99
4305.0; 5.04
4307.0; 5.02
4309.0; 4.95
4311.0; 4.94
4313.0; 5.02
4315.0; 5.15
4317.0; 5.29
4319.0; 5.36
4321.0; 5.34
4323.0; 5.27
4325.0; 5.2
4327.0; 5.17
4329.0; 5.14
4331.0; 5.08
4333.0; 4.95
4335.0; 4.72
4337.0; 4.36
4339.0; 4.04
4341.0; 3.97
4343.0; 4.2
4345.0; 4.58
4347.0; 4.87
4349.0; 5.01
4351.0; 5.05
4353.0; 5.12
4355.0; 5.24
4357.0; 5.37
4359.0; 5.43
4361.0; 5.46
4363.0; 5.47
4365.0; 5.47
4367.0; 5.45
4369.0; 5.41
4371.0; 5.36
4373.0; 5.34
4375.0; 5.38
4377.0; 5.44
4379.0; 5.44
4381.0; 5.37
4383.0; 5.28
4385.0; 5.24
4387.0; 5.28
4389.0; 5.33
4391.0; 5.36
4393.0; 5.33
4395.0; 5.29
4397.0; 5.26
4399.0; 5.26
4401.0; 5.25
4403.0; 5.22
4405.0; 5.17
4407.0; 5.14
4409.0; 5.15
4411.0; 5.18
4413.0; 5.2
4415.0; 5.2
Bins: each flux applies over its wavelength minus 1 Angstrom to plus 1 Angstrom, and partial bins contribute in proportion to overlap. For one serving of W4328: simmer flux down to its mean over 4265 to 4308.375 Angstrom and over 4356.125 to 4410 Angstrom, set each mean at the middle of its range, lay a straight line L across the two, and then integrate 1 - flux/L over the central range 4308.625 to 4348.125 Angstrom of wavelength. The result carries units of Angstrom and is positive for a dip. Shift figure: 2.7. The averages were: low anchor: 5.18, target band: 4.88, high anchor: 5.33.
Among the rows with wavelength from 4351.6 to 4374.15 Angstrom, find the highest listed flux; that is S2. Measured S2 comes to 5.47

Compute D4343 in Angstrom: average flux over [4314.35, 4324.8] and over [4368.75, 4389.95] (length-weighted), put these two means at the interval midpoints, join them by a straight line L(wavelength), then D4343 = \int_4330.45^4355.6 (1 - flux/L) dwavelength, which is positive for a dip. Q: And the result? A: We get 2.9 Angstrom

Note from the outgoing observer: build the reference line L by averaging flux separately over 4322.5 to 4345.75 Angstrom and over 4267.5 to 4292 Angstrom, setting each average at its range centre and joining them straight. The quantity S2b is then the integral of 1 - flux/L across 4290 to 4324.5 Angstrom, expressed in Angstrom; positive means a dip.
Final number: -0.94 Angstrom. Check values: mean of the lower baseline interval 5.25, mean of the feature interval 5.11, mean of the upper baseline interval 4.71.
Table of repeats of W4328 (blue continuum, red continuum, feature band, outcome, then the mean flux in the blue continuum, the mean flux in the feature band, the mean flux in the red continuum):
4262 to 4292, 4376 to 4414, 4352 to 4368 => -0.33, 5.25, 5.38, 5.27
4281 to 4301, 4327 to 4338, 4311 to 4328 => -0.79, 5.19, 5.21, 4.88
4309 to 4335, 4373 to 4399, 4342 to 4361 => 0.78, 5.13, 5.01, 5.33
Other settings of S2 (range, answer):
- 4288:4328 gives 5.36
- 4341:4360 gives 5.43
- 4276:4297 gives 5.42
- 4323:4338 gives 5.27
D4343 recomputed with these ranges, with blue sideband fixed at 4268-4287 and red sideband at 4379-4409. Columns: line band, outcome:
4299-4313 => 0.78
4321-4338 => 0.87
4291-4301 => 0.34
